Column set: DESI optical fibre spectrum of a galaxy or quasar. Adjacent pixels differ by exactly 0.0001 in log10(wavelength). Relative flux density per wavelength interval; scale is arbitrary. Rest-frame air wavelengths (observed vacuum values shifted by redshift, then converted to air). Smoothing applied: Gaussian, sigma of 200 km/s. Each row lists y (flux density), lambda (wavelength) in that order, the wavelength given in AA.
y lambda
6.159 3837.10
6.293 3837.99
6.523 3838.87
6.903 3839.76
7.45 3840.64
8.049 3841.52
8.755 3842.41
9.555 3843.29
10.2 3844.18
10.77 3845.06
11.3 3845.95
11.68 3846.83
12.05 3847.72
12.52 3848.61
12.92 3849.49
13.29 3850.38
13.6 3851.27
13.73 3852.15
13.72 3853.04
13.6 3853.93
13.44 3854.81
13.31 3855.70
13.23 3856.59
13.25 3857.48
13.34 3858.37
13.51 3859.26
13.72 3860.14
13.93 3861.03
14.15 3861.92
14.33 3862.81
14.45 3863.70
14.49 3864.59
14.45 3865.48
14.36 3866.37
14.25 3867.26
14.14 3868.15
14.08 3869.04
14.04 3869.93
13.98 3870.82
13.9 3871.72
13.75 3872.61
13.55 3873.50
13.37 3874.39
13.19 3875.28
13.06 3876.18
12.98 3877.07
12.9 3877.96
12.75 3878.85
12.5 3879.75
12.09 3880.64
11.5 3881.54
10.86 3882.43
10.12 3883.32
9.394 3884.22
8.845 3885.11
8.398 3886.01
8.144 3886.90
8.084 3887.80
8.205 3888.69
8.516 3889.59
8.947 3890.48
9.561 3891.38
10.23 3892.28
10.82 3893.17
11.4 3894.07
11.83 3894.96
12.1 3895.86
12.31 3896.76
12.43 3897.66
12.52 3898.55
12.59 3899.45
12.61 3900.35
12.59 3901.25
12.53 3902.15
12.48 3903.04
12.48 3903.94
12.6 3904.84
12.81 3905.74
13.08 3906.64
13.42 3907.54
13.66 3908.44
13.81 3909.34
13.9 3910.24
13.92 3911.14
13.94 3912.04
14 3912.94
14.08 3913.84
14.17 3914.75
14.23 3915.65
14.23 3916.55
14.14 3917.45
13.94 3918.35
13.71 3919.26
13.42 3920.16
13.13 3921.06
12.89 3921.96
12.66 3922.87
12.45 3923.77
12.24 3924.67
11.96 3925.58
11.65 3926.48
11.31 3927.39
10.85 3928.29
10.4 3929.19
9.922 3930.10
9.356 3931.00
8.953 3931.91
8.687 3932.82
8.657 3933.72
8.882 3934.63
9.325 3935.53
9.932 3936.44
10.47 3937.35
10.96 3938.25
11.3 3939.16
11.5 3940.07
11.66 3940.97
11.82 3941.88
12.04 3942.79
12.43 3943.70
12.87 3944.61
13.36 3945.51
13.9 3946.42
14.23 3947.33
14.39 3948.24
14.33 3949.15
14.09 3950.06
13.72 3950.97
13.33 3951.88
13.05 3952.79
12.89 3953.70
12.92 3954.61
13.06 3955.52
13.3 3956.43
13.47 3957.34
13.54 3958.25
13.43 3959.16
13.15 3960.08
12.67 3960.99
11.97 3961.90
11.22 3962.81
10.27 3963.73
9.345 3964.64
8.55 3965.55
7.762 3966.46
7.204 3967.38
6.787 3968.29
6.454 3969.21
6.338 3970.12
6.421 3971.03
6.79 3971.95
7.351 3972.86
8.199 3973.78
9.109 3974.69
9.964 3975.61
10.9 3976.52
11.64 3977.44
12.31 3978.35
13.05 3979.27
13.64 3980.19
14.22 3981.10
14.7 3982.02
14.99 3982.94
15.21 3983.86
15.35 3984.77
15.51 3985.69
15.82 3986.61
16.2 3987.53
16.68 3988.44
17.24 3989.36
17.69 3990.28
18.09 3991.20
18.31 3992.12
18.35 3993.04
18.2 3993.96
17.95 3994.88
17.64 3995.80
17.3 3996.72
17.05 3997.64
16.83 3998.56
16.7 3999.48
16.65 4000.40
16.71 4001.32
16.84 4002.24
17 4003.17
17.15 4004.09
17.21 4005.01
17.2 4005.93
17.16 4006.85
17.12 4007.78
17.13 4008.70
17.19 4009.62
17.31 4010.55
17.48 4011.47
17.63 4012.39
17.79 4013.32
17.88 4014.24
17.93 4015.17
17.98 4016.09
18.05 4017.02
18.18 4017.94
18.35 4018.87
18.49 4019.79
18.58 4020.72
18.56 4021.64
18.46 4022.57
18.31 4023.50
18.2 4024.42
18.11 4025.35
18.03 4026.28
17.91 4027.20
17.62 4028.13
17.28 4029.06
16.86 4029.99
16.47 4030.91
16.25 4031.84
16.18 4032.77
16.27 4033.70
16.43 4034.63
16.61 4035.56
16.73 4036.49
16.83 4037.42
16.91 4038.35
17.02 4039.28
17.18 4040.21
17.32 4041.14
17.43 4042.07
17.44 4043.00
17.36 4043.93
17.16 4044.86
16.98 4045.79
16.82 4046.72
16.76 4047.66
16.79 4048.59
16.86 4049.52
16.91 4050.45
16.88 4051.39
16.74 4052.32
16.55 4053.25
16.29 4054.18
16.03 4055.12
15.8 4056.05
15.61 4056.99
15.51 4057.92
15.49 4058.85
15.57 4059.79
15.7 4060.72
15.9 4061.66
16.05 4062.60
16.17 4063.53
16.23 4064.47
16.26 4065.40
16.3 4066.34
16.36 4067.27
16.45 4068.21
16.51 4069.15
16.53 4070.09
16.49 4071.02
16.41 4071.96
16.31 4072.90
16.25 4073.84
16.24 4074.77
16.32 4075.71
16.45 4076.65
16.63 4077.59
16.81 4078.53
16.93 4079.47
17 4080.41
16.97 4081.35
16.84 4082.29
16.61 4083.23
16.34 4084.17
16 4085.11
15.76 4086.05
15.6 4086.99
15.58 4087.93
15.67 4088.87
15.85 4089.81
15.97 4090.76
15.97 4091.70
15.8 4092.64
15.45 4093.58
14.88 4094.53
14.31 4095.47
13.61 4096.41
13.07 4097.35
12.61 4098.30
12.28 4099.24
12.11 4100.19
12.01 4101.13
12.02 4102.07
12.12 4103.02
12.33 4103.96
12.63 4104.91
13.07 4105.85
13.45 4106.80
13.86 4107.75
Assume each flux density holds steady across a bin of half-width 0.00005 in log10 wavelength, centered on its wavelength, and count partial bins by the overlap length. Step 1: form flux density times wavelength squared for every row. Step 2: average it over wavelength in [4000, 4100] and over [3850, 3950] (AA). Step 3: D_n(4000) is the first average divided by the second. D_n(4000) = 1.4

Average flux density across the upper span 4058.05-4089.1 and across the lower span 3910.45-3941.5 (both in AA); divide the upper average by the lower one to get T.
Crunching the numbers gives 1.4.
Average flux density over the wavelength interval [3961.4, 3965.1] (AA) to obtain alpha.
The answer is 10.7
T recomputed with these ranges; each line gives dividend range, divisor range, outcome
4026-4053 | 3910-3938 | 1.42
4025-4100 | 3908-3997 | 1.29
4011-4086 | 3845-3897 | 1.37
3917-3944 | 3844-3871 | 0.85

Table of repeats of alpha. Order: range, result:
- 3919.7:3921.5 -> 13.3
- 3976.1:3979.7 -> 12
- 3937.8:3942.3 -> 11.5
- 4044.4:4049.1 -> 16.9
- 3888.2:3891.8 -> 8.8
